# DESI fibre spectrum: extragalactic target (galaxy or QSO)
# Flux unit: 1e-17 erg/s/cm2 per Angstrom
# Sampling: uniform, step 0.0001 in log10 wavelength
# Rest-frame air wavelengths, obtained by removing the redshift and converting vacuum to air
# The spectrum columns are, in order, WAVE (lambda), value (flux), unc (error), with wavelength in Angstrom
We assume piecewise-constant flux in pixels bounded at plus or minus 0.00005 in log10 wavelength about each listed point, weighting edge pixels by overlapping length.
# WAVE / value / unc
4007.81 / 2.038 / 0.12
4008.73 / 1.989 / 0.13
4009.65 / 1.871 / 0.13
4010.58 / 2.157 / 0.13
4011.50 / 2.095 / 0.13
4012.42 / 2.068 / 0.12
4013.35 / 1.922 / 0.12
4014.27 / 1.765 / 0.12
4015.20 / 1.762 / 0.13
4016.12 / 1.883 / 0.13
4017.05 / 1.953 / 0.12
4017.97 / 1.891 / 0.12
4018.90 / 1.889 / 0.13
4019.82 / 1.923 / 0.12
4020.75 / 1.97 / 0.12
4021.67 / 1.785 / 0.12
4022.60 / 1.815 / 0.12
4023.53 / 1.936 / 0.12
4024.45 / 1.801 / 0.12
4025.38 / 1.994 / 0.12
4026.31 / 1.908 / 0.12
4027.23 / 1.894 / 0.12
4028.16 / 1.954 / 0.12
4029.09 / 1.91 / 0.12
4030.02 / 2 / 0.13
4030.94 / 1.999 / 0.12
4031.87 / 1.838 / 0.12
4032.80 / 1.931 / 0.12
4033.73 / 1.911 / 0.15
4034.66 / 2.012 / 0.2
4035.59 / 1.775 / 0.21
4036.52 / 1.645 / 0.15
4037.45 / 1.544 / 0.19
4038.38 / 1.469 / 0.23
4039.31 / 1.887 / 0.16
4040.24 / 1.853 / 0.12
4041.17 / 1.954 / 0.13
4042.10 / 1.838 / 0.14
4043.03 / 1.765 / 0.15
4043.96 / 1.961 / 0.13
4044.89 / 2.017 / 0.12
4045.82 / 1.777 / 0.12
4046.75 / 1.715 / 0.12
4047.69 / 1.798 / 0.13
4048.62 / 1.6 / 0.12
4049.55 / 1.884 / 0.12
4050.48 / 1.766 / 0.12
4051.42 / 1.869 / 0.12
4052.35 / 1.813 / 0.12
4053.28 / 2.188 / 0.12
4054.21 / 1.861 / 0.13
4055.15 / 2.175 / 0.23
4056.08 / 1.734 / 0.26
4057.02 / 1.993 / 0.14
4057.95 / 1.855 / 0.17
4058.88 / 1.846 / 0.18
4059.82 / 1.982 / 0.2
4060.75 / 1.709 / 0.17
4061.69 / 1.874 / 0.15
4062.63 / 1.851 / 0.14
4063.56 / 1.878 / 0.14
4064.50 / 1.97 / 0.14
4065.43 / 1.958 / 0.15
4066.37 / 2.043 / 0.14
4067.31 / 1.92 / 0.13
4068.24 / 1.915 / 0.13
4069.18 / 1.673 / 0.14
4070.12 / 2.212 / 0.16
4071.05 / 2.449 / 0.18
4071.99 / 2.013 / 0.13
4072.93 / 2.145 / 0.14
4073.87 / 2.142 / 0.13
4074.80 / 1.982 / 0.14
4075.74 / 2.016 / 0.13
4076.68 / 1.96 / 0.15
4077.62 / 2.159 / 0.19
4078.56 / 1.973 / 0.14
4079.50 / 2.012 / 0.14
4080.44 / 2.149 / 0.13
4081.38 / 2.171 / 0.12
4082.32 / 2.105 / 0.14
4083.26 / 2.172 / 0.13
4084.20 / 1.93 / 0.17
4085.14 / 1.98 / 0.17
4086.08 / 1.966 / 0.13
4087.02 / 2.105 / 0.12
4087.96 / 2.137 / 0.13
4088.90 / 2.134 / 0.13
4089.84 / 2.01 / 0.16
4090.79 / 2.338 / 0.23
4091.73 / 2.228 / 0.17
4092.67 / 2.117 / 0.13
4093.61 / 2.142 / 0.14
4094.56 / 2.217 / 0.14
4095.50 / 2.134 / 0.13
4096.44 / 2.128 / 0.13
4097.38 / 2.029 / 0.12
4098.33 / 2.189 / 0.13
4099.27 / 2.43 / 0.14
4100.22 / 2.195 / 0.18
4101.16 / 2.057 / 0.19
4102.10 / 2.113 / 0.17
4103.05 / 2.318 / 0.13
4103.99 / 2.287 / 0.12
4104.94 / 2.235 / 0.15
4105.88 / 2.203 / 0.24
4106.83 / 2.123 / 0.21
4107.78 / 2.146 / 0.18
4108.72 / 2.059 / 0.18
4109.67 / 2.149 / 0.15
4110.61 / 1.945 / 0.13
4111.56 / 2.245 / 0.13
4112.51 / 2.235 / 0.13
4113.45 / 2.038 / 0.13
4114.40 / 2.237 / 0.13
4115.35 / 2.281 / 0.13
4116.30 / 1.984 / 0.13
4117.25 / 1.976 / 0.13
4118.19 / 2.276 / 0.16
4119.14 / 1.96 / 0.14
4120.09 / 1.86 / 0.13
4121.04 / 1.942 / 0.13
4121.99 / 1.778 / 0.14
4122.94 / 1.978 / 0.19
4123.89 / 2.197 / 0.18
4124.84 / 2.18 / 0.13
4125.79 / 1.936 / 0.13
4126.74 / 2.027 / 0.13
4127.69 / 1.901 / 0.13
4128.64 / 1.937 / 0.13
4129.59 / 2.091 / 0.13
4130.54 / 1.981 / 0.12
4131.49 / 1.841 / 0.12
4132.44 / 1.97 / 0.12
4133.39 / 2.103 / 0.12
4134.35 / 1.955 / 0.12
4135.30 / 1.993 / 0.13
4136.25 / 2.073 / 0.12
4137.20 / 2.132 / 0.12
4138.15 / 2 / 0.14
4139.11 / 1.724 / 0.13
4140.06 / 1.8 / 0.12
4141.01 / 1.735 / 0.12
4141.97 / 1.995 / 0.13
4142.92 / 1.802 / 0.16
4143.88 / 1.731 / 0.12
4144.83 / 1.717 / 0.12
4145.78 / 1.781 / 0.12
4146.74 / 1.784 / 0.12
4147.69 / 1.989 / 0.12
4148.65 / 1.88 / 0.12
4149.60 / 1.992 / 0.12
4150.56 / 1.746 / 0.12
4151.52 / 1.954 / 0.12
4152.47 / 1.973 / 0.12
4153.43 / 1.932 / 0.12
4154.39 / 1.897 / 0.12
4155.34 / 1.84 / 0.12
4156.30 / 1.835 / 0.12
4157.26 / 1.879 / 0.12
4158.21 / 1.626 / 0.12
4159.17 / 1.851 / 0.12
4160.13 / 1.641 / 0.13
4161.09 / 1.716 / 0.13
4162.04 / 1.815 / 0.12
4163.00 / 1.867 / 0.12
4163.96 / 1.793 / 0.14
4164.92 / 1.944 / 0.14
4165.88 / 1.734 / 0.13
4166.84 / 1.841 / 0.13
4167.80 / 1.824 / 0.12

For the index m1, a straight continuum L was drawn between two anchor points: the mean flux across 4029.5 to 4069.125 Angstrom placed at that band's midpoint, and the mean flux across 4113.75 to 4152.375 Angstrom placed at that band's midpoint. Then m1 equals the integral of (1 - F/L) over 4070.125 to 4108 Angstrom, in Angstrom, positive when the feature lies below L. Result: -4.5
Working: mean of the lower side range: 1.86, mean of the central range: 2.13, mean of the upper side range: 1.96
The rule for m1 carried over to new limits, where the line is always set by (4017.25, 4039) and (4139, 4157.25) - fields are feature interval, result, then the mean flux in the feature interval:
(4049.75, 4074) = -1.2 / 1.95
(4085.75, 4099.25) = -2.1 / 2.15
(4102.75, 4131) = -3.5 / 2.08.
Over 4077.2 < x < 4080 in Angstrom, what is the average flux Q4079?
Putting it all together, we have 2.05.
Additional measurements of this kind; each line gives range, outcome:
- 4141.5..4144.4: 1.84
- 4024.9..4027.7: 1.93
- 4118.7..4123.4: 1.9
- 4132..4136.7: 2.02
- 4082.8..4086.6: 2.01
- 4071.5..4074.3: 2.1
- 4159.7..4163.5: 1.76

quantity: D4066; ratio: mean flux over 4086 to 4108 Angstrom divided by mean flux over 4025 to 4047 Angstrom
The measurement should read 1.17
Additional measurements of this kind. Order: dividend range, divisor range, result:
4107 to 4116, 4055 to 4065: 1.13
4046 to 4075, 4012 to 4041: 1.03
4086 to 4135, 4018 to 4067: 1.12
